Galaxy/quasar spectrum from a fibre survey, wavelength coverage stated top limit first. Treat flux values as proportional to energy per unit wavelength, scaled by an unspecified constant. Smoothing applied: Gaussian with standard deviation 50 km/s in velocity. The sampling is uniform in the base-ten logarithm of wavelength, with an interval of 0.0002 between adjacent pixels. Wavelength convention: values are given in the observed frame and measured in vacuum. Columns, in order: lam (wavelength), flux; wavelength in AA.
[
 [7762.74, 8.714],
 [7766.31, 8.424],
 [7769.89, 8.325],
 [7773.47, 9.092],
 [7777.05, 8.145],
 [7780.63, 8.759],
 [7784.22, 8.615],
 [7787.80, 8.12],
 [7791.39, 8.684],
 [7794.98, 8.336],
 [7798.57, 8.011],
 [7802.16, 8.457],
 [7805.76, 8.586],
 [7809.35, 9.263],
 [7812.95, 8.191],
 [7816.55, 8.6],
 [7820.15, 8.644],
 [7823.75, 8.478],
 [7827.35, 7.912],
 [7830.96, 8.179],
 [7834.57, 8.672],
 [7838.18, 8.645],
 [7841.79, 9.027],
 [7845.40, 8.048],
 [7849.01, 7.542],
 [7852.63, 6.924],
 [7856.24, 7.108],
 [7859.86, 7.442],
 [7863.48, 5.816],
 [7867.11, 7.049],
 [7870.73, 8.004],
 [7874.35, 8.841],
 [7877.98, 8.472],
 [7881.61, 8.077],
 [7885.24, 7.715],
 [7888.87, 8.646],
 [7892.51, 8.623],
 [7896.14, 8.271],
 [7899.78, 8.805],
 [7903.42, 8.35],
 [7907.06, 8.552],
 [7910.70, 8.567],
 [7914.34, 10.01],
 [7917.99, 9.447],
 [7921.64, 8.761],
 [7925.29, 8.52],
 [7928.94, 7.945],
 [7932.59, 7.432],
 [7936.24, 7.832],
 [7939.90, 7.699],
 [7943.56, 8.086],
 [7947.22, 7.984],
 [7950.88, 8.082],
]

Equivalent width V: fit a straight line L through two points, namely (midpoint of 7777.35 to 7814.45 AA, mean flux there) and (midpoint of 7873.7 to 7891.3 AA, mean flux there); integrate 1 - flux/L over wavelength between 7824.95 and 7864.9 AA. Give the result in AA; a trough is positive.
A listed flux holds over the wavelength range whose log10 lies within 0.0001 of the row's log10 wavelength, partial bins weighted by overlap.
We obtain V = 2.91 AA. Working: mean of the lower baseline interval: 8.49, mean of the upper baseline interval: 8.32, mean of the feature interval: 7.79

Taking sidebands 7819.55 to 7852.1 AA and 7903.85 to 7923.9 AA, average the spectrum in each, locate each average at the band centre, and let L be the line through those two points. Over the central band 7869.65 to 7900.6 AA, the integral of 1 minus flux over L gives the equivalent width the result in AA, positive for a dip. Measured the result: 1.3 AA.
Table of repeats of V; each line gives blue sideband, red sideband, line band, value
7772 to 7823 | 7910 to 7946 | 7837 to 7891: 4.2 AA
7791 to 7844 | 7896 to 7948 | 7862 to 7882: 1.8 AA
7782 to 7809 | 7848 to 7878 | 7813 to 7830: -0.7 AA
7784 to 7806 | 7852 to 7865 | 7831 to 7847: -2.7 AA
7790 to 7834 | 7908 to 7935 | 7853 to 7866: 2.6 AA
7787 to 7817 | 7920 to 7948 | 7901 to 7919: -1.9 AA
